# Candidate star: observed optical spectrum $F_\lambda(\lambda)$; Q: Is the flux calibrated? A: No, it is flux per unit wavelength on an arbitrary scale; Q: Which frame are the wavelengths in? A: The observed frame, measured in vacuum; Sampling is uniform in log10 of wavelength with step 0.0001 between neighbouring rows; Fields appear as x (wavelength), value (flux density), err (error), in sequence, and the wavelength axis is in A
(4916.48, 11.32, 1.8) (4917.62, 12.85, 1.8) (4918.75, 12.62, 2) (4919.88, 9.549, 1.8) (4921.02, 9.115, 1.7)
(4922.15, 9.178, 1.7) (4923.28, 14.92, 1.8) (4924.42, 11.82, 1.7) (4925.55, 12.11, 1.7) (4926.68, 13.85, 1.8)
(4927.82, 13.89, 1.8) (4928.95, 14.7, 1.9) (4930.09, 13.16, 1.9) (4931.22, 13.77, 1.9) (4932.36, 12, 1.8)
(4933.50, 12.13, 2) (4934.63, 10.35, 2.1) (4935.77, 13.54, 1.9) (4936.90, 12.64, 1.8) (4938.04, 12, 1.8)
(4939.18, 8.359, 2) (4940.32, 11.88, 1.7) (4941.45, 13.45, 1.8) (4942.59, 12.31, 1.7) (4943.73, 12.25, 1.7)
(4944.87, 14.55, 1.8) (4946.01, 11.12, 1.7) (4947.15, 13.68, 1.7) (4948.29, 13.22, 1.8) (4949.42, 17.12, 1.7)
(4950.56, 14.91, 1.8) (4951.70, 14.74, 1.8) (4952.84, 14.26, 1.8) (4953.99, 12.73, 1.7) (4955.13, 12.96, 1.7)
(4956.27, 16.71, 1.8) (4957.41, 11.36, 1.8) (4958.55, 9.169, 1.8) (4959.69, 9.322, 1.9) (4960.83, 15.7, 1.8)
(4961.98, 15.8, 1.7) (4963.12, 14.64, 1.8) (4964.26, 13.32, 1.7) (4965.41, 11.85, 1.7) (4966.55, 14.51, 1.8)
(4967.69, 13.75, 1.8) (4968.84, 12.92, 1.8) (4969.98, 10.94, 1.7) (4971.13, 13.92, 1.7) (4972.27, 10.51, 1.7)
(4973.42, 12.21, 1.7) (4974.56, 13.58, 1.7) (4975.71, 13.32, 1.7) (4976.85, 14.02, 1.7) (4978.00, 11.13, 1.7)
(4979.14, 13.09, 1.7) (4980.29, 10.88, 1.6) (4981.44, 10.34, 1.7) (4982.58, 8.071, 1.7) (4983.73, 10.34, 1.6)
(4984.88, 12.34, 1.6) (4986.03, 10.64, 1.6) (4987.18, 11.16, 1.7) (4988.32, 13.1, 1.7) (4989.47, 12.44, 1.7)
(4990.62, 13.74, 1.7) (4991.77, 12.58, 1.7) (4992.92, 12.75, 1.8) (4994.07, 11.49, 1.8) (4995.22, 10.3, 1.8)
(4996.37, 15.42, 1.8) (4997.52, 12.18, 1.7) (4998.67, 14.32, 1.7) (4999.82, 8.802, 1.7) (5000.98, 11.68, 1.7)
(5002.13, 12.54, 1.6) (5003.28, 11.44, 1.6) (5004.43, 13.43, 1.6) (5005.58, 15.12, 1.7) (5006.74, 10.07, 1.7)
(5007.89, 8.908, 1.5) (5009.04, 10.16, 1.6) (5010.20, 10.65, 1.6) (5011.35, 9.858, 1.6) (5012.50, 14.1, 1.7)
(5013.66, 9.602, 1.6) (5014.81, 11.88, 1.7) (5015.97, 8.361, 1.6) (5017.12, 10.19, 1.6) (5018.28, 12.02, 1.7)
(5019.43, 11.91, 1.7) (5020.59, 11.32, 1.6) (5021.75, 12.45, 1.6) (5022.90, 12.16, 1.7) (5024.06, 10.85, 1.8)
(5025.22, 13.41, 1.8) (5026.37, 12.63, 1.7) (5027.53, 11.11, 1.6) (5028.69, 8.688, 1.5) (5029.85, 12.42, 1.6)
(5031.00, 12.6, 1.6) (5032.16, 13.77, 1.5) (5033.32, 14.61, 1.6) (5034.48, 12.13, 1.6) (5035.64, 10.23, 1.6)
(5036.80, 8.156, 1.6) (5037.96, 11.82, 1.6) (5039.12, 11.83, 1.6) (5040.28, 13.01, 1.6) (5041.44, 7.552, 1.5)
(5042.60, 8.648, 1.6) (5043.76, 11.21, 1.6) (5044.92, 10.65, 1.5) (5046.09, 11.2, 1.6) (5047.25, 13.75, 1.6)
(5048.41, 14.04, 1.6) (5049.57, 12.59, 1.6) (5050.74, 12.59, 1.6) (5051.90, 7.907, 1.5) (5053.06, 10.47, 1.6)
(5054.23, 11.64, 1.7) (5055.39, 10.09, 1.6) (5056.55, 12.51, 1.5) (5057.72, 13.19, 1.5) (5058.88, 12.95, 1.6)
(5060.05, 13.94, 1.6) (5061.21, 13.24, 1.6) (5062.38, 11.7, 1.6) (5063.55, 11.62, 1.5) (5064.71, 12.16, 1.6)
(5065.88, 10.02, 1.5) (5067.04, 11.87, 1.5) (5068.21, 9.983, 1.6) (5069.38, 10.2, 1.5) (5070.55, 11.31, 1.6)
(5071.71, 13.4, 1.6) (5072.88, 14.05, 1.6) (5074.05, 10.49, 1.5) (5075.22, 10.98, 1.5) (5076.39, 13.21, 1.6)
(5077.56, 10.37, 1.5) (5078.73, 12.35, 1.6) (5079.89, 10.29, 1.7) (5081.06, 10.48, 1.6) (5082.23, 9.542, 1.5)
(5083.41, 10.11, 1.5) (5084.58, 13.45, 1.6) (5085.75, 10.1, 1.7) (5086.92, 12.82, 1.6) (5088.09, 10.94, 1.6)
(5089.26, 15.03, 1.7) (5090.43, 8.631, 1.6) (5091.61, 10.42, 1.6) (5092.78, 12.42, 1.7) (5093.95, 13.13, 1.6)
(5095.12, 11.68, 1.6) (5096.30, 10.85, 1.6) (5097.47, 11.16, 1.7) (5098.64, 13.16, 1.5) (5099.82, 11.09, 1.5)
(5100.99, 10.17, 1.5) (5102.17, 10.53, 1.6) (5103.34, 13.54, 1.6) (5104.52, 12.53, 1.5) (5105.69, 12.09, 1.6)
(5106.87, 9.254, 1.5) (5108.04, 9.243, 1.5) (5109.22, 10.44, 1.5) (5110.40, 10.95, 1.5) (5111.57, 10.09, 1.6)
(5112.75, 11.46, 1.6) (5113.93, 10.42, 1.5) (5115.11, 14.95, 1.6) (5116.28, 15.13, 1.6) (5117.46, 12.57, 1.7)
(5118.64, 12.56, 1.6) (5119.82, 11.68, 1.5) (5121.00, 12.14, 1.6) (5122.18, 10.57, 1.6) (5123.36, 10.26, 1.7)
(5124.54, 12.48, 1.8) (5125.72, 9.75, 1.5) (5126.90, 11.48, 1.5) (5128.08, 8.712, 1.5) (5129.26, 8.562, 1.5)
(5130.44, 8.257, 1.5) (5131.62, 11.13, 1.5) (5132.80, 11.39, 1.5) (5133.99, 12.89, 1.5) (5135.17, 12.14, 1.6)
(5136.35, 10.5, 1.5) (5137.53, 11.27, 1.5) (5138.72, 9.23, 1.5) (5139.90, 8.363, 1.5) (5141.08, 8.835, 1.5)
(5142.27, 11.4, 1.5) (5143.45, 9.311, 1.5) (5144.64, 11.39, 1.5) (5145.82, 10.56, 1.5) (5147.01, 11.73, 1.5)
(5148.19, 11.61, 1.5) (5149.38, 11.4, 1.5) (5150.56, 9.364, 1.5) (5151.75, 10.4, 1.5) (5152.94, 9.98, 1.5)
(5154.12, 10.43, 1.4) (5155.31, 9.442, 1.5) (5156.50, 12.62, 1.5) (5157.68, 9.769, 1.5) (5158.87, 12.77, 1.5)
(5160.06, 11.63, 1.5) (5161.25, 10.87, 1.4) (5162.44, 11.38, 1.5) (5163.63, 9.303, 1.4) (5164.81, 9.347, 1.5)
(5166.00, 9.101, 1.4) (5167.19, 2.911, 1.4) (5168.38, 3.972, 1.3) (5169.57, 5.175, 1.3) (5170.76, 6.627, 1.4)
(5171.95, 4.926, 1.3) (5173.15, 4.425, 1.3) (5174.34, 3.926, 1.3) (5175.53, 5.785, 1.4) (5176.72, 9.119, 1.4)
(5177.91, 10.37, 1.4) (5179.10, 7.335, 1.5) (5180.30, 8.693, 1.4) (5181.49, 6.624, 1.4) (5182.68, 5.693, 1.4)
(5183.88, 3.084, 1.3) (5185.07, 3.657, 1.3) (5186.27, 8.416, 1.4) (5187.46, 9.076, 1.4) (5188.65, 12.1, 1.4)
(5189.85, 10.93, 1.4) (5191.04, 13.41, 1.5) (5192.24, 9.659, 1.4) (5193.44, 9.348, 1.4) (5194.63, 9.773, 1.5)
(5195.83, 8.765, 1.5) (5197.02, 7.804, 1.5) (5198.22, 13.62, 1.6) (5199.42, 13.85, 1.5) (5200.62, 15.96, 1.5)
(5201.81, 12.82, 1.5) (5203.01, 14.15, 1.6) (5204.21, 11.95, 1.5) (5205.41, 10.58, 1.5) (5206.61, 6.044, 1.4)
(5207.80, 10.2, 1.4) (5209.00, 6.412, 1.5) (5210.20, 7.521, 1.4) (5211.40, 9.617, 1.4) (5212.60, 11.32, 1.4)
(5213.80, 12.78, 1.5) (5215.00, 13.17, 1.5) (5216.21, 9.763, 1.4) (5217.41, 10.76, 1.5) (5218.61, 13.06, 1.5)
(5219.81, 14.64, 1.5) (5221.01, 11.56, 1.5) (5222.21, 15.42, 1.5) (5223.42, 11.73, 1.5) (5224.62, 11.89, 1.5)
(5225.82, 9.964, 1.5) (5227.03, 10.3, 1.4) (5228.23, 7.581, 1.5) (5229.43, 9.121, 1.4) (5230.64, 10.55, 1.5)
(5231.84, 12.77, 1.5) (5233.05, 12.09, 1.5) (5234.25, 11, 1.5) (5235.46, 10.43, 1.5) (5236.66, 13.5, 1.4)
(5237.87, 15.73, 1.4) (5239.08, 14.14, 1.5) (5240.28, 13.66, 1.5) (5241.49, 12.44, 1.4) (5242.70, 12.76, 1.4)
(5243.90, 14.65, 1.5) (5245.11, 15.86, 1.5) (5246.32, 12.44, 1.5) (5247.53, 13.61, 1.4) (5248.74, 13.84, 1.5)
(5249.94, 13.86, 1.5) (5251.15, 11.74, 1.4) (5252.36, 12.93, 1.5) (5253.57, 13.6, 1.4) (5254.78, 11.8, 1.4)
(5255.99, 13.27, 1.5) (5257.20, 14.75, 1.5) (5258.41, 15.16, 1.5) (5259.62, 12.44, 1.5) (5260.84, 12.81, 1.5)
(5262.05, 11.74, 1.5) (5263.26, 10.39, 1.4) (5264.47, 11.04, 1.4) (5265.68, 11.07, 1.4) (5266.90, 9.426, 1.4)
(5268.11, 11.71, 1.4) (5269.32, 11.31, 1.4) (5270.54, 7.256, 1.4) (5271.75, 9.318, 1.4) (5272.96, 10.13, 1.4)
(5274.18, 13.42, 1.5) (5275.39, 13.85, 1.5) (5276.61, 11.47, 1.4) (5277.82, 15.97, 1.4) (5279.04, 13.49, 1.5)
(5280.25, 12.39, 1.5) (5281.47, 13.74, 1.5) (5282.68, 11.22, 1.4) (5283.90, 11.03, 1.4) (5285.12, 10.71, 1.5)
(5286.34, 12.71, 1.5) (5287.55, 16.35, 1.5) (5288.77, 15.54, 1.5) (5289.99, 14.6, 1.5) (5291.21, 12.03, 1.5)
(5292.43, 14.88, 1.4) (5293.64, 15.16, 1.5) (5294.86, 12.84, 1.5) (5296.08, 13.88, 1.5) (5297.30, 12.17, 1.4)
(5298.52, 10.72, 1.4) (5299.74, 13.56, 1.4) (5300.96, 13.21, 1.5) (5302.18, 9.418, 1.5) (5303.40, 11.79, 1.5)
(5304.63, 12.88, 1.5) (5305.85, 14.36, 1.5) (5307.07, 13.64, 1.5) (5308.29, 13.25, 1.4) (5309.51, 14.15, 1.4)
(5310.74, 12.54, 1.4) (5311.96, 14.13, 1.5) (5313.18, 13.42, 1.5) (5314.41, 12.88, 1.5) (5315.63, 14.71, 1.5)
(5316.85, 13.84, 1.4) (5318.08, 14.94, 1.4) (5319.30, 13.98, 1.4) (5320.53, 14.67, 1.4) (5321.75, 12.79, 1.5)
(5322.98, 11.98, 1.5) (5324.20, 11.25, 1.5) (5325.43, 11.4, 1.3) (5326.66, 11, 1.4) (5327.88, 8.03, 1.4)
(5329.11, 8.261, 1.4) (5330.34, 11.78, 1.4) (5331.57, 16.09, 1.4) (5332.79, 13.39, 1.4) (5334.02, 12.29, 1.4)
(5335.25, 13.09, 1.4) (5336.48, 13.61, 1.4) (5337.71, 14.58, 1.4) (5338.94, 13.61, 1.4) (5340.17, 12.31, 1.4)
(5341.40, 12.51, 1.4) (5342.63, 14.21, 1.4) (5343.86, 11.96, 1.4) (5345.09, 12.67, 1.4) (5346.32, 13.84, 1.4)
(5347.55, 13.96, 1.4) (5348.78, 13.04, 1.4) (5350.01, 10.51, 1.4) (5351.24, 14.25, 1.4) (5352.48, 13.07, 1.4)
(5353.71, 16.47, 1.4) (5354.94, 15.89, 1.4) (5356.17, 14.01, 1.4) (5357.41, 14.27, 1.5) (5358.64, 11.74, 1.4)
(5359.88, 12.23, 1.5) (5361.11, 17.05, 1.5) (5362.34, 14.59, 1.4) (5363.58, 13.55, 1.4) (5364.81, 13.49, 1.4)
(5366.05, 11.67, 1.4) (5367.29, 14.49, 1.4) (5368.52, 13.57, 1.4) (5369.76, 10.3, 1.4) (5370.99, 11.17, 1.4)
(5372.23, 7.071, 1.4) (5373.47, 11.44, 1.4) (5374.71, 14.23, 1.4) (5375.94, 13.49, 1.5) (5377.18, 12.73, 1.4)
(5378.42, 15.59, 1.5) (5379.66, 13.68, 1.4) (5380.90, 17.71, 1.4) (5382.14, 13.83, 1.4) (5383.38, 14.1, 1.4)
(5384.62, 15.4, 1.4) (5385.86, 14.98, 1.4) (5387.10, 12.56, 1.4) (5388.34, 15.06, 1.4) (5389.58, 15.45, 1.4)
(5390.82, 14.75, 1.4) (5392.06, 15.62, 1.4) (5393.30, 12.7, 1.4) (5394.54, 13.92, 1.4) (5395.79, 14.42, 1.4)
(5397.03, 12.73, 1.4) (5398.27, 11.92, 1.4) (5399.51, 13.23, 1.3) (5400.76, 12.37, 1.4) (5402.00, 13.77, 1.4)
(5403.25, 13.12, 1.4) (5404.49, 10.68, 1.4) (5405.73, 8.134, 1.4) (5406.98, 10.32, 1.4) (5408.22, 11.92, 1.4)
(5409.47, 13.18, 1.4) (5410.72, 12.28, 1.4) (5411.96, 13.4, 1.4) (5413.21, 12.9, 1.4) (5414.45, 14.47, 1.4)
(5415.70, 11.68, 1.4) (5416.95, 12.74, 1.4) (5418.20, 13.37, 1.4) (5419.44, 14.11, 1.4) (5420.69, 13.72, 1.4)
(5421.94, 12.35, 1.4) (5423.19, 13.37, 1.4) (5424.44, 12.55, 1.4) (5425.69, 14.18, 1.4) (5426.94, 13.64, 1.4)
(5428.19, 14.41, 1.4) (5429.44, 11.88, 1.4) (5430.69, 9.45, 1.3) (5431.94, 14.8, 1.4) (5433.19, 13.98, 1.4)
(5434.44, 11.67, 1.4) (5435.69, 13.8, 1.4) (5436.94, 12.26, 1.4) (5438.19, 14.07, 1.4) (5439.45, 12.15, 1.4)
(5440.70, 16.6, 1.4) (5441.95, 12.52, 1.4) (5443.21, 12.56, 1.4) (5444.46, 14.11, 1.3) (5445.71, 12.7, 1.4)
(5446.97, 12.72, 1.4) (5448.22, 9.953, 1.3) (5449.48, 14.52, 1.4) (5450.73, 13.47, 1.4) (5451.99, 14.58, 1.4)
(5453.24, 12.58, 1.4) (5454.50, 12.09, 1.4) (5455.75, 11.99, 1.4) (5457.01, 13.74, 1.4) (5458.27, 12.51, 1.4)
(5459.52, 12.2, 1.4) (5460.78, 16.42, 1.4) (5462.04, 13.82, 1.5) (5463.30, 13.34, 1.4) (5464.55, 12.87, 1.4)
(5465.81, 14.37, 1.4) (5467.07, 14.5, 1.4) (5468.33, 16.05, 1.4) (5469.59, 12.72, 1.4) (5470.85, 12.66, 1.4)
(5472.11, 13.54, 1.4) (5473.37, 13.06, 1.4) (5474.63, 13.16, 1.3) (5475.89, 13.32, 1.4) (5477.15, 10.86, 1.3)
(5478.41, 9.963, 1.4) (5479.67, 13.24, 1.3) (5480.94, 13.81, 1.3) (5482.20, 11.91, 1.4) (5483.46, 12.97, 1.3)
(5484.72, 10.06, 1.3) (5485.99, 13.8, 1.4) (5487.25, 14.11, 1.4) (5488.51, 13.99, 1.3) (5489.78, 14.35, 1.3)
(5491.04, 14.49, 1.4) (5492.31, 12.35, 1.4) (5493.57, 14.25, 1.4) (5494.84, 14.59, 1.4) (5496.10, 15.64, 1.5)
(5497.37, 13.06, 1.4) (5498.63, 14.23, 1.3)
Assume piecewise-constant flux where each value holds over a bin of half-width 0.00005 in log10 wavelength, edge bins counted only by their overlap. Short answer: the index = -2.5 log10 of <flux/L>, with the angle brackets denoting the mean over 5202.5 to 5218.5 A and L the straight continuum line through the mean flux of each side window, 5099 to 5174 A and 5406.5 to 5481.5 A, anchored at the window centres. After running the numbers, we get 0.06 mag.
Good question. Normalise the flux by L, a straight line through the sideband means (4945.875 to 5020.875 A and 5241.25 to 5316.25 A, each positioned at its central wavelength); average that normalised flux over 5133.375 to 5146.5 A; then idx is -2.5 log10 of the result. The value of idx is 0.19 mag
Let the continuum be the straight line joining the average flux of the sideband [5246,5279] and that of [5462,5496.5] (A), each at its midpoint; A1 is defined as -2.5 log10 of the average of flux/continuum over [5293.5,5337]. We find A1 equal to -0.02 mag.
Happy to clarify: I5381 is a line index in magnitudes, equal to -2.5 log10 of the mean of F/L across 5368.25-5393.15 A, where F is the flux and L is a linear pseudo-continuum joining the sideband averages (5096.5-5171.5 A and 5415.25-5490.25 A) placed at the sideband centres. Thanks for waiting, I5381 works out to -0.09 mag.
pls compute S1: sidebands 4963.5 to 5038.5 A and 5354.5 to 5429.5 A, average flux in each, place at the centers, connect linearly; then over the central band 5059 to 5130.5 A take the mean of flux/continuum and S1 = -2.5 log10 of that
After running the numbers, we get 0.069 mag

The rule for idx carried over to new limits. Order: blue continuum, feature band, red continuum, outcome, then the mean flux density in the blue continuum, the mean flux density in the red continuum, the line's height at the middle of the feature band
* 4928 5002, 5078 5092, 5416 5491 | 0.14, 12.6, 13.2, 12.7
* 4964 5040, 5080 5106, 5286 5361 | 0.07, 11.8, 13.2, 12.2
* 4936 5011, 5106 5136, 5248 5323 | 0.13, 12.4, 12.8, 12.6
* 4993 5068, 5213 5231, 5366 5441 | 0.08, 11.6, 13.1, 12.4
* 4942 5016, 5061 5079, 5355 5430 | 0.09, 12.4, 13.2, 12.6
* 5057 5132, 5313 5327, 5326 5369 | -0.01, 11.5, 13.2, 13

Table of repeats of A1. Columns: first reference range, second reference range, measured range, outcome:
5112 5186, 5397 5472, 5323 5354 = -0.07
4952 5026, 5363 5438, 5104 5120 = 0.07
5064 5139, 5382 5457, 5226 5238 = 0.09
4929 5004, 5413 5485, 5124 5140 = 0.21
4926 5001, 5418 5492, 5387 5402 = -0.05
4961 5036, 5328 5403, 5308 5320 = -0.05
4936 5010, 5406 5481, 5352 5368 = -0.09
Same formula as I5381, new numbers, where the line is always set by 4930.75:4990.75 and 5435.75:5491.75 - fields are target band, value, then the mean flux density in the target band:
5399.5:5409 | 0.134 mag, 11.6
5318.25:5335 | 0.075 mag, 12.2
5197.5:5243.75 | 0.105 mag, 11.7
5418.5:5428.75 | -0.031 mag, 13.5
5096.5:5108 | 0.125 mag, 11.4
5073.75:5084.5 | 0.160 mag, 11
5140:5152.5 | 0.217 mag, 10.5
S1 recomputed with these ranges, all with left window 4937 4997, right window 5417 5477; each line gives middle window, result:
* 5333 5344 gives -0.01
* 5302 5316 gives -0.01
